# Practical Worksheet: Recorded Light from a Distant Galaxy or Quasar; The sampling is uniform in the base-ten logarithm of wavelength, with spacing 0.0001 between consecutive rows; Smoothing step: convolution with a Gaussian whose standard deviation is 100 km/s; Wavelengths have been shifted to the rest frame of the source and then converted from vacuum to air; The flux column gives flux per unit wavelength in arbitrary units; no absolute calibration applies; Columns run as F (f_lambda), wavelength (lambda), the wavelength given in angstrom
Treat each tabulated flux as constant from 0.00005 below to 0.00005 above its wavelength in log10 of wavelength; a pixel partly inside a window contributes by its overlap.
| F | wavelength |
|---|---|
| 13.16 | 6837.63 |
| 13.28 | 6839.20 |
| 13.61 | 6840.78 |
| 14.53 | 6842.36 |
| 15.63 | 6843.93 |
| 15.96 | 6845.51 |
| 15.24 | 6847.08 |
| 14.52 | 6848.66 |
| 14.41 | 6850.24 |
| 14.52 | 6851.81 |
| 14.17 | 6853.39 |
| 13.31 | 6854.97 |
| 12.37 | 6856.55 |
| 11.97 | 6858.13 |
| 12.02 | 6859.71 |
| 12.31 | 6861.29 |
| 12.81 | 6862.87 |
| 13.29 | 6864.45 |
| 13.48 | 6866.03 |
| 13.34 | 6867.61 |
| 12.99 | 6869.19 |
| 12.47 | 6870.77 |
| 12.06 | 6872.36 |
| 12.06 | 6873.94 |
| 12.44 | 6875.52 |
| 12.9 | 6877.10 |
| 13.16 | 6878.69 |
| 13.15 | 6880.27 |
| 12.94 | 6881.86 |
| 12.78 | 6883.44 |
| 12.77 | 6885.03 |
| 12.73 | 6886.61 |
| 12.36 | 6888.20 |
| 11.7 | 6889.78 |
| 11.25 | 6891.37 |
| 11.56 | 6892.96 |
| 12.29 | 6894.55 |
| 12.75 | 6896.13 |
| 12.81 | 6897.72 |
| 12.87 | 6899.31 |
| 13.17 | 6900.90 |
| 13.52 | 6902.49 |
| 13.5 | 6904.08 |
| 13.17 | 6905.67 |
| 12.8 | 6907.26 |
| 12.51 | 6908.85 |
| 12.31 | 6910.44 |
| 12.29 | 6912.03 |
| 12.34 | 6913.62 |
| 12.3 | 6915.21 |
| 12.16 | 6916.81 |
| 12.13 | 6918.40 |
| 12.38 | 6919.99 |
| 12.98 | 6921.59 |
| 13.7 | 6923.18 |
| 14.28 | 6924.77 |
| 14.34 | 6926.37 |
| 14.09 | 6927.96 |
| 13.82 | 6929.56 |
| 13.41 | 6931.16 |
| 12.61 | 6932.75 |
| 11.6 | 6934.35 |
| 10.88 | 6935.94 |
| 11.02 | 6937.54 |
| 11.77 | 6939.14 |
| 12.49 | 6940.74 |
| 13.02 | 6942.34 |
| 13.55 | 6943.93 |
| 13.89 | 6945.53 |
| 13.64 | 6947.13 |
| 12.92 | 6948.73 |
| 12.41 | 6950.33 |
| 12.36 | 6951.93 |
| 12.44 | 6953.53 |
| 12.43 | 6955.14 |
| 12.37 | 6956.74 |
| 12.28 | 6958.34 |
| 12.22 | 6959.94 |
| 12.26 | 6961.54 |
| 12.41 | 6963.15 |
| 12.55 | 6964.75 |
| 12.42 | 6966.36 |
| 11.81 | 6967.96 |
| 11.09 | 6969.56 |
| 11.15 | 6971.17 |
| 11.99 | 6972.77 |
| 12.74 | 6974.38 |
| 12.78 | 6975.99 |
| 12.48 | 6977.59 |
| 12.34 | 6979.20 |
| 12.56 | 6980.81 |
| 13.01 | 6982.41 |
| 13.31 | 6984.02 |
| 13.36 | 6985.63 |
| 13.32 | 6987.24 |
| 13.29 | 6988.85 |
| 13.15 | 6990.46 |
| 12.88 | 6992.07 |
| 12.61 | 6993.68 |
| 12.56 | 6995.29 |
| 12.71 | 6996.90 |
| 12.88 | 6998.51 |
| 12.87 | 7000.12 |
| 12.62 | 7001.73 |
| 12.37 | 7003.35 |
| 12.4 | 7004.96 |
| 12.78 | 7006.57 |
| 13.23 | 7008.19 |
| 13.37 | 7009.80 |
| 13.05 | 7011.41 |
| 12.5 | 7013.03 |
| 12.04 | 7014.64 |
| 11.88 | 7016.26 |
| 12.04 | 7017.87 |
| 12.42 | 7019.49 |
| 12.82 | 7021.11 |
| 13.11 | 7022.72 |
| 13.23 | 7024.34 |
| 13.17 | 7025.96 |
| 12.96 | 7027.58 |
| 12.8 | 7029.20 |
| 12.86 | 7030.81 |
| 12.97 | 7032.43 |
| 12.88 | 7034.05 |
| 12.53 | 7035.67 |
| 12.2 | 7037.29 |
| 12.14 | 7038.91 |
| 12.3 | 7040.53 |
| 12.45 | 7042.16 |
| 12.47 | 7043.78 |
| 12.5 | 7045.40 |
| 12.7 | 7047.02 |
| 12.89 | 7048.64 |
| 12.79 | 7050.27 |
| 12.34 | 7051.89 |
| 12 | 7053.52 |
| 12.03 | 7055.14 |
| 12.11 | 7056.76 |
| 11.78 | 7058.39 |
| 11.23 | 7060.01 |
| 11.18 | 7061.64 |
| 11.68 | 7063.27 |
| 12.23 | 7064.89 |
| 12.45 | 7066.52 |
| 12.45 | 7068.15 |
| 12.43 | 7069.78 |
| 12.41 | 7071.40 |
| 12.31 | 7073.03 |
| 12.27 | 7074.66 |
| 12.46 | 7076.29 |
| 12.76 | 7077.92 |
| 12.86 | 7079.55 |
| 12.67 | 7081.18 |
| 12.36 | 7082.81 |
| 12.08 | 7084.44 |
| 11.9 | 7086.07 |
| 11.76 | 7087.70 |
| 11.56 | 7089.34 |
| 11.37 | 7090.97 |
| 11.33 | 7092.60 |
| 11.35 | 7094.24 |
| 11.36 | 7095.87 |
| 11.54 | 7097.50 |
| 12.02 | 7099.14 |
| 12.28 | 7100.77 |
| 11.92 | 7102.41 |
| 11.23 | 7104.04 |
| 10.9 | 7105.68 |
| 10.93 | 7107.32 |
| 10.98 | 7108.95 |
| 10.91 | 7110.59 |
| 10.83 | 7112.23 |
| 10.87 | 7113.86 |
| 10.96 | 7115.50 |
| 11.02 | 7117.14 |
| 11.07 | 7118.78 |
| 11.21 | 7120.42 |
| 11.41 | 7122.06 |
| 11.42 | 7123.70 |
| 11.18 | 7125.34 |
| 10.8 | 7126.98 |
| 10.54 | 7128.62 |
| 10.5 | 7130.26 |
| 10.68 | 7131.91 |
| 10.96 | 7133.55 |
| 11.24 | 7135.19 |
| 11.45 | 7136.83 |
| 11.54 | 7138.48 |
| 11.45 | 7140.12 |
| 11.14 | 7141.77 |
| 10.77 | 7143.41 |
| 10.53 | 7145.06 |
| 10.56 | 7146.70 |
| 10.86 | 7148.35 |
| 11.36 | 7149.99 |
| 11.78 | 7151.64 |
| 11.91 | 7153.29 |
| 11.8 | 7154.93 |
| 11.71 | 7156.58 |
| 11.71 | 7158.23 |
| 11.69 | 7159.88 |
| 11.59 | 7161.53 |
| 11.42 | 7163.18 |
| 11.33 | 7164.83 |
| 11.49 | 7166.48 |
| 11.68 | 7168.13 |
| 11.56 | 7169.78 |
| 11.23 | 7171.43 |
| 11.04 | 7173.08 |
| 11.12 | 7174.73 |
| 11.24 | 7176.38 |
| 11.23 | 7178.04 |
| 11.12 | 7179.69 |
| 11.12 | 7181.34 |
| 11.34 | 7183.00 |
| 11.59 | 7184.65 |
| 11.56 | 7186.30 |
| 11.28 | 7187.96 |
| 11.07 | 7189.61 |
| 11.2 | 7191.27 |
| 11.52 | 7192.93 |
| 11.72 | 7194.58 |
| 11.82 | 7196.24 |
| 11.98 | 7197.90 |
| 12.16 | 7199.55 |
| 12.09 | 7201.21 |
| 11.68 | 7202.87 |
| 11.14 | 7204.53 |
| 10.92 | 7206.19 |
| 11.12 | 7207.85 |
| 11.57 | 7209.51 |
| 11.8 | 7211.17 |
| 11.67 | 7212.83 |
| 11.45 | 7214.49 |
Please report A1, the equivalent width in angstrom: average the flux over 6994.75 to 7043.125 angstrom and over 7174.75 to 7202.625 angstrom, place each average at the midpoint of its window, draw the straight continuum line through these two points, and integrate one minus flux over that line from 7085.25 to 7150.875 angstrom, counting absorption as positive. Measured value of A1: 4.34 angstrom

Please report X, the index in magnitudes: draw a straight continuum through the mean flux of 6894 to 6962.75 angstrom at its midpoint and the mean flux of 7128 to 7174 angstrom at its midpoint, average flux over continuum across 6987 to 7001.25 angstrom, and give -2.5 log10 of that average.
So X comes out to -0.05 mag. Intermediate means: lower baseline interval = 12.7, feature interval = 12.9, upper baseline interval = 11.3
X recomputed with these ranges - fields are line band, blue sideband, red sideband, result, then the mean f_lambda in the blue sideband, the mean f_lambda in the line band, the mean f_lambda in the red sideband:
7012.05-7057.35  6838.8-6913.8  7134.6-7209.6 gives -0.033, 13.1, 12.5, 11.4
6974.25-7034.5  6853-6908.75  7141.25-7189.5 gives -0.060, 12.7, 12.8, 11.3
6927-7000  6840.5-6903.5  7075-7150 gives -0.014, 13.1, 12.6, 11.4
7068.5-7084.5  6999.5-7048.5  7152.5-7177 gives -0.022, 12.7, 12.5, 11.5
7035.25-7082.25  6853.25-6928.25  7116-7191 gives -0.045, 12.8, 12.3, 11.2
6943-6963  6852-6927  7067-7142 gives -0.028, 12.8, 12.7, 11.5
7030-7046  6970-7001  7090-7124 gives -0.038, 12.7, 12.5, 11.3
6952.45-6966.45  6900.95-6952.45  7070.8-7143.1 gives 0.019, 12.8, 12.4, 11.5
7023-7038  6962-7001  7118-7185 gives -0.056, 12.6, 12.9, 11.3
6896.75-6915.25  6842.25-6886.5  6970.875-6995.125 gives 0.025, 13.3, 12.8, 12.8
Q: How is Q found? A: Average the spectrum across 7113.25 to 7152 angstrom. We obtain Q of 11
